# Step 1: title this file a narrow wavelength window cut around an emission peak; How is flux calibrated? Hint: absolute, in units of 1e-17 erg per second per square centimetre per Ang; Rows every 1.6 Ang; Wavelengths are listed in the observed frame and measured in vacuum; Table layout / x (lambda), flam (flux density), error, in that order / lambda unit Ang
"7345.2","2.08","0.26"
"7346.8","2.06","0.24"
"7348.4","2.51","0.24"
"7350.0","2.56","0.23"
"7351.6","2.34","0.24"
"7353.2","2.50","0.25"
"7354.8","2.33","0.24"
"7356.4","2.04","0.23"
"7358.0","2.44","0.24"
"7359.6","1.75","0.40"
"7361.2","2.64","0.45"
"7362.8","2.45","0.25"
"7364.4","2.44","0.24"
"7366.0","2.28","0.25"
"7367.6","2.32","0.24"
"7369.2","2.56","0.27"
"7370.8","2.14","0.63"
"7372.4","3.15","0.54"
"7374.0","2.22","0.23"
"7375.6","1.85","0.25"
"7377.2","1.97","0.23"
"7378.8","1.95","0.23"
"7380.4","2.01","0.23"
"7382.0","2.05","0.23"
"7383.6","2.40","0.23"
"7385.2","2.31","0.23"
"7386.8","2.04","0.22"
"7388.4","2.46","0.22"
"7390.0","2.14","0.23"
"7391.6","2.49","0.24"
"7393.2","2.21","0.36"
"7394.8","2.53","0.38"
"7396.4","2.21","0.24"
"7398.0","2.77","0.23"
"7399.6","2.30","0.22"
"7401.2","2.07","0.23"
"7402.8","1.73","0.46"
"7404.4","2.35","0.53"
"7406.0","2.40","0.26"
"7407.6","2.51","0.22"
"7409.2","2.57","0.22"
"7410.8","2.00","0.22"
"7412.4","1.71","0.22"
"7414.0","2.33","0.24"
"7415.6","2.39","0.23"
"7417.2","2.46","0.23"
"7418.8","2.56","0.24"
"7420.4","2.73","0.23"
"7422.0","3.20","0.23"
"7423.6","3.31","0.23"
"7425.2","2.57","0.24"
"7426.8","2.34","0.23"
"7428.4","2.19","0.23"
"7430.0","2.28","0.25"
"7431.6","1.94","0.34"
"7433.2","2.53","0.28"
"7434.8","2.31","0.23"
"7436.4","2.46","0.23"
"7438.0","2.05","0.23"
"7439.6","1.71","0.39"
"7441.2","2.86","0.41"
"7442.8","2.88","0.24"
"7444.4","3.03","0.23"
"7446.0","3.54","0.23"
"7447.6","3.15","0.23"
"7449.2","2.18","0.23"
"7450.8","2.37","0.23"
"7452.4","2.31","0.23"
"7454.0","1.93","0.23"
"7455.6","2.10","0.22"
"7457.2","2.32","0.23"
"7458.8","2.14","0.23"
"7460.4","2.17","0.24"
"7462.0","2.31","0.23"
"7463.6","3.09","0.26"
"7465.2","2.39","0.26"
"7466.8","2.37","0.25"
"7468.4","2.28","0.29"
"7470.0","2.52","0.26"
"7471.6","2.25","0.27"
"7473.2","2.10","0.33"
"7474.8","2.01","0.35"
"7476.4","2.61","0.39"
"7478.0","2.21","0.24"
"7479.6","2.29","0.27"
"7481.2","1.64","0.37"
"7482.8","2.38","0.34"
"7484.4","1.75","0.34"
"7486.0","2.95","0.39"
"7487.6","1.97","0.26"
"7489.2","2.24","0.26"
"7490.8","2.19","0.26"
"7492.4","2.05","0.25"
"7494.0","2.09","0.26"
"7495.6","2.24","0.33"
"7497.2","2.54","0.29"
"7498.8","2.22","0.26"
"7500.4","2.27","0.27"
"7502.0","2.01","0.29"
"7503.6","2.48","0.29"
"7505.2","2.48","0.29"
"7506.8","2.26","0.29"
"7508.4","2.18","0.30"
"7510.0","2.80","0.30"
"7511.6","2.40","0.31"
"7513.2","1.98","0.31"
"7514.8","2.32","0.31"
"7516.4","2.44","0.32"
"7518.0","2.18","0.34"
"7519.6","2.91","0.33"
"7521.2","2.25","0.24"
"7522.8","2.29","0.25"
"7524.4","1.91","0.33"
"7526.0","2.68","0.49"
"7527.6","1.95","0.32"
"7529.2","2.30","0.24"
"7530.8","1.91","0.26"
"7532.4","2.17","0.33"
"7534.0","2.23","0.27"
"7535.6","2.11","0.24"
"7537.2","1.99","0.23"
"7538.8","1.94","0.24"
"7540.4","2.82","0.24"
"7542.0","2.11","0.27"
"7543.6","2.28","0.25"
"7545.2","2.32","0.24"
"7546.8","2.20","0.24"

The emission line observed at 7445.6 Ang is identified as [N II]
